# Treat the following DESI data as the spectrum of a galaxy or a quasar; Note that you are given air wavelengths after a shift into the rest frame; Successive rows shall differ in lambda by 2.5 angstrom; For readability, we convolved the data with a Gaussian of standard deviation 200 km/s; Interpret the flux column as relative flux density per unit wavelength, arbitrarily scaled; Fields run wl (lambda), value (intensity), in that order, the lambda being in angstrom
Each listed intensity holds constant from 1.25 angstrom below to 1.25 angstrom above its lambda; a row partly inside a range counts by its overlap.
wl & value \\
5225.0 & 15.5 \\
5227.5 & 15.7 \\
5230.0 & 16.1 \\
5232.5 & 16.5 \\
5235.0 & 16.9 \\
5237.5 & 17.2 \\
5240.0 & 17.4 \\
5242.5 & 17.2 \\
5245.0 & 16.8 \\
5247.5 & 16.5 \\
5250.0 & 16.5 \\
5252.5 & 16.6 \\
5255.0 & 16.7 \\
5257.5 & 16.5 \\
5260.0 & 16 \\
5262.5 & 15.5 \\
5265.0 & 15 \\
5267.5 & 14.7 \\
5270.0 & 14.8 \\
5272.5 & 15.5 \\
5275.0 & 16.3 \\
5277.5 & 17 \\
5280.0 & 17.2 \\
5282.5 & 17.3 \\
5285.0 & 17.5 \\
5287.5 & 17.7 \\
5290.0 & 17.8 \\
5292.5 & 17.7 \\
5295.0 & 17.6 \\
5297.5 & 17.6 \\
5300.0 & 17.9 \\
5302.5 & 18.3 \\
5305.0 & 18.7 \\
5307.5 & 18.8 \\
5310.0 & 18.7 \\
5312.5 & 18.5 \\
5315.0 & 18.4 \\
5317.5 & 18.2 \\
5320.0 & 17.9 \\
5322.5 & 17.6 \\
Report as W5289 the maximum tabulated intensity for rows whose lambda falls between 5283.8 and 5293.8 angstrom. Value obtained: 17.8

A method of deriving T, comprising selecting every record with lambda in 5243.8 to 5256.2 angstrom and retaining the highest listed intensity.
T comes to 16.8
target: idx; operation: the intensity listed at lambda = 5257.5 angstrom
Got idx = 16.5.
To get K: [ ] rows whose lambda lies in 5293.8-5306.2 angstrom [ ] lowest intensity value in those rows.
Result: 17.6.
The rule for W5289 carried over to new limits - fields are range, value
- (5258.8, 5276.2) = 16.3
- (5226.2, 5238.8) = 17.2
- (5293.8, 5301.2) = 17.9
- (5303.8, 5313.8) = 18.8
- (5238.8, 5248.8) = 17.4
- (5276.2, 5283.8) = 17.3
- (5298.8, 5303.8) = 18.3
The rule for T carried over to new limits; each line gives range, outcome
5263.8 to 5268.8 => 15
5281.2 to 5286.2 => 17.5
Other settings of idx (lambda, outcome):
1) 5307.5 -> 18.8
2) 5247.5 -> 16.5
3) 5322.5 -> 17.6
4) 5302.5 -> 18.3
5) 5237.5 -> 17.2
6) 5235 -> 16.9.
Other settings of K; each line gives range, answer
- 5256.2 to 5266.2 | 15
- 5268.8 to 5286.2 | 14.8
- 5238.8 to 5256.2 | 16.5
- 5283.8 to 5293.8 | 17.5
